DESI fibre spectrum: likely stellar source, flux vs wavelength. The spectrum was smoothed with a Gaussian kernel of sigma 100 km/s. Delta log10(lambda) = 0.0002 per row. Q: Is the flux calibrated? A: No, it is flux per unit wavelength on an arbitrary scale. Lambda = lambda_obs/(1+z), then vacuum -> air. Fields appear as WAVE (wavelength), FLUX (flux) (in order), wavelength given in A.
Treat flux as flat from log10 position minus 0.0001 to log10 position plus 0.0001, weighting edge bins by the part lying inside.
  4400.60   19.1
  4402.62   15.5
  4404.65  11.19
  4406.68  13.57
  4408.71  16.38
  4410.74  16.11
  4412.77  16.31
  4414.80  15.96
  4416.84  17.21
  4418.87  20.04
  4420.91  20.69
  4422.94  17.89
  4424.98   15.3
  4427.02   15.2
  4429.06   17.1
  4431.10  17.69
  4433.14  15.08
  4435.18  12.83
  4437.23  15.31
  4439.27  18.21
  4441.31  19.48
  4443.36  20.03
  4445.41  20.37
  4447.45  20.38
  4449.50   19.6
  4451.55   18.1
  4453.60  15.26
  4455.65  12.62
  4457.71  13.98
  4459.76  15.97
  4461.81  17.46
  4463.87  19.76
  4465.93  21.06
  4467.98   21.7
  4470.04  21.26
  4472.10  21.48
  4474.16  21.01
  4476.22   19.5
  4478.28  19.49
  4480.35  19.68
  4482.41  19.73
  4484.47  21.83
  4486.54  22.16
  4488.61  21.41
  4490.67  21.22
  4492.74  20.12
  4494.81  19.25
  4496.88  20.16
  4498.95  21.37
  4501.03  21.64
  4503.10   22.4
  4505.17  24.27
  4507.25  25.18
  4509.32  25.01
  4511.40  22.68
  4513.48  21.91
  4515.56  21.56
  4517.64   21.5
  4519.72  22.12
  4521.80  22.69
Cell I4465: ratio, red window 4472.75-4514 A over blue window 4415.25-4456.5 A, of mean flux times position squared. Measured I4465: 1.3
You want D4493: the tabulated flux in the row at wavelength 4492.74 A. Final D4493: 20.12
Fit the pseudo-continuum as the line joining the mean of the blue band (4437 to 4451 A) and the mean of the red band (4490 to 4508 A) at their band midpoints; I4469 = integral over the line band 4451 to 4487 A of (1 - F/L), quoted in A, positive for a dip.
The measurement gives 2.5 A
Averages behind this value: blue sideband 19.2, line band 19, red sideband 21.7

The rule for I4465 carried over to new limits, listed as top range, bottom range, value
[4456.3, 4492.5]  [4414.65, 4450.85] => 1.14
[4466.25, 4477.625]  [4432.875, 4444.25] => 1.26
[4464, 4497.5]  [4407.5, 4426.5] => 1.23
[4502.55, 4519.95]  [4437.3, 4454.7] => 1.27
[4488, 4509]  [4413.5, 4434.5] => 1.32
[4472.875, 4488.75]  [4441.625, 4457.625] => 1.17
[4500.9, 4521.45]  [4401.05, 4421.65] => 1.47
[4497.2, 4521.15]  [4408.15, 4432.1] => 1.37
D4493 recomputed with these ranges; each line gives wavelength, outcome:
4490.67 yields 21.22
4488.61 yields 21.41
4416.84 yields 17.21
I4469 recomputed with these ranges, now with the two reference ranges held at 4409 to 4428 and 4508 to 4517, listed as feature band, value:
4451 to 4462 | 2.3 A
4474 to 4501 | 0.9 A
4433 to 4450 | 0.5 A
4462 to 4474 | -0.4 A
